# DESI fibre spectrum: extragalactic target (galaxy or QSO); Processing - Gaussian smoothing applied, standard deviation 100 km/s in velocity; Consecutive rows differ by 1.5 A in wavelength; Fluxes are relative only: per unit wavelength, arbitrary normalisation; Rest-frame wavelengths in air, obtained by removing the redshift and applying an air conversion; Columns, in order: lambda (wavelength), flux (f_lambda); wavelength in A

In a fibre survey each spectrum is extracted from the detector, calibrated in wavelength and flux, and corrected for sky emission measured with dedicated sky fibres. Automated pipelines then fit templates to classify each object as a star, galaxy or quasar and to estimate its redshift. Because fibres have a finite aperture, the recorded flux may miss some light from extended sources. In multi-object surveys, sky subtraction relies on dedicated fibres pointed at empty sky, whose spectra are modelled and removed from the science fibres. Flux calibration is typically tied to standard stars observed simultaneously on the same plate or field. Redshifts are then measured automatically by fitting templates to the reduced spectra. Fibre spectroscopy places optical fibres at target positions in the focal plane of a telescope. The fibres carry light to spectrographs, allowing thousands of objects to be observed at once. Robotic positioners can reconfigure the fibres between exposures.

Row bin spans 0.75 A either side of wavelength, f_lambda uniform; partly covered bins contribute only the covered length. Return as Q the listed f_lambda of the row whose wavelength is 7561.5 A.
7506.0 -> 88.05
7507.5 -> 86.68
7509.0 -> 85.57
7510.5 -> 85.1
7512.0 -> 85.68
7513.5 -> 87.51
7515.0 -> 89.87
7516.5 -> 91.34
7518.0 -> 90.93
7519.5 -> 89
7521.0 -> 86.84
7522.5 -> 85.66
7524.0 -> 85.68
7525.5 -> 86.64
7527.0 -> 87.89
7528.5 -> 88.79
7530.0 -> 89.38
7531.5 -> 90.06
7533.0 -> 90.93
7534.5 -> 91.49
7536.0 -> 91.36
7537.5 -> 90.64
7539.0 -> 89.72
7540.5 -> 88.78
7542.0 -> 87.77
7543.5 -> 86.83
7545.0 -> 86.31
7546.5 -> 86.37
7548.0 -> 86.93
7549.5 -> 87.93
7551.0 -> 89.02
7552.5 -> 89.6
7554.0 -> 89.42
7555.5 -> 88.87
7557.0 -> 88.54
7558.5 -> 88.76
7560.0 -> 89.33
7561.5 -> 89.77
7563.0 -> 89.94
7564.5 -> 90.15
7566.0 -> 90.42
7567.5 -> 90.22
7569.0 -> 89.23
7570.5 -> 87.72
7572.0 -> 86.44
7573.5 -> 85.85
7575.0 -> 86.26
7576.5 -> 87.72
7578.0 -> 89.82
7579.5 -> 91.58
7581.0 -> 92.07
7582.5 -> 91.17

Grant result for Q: 89.77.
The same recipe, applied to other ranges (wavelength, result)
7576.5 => 87.72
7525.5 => 86.64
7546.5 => 86.37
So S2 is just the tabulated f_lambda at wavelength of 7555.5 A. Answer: 88.87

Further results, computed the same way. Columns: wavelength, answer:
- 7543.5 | 86.83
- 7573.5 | 85.85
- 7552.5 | 89.6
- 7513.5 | 87.51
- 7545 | 86.31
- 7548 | 86.93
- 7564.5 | 90.15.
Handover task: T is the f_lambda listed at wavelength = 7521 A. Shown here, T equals 86.84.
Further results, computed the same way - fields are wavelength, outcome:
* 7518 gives 90.93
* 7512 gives 85.68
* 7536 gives 91.36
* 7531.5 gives 90.06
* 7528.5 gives 88.79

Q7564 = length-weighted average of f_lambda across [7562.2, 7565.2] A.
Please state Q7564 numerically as 90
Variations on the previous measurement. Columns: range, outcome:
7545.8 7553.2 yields 88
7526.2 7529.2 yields 88.3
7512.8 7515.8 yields 88.8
